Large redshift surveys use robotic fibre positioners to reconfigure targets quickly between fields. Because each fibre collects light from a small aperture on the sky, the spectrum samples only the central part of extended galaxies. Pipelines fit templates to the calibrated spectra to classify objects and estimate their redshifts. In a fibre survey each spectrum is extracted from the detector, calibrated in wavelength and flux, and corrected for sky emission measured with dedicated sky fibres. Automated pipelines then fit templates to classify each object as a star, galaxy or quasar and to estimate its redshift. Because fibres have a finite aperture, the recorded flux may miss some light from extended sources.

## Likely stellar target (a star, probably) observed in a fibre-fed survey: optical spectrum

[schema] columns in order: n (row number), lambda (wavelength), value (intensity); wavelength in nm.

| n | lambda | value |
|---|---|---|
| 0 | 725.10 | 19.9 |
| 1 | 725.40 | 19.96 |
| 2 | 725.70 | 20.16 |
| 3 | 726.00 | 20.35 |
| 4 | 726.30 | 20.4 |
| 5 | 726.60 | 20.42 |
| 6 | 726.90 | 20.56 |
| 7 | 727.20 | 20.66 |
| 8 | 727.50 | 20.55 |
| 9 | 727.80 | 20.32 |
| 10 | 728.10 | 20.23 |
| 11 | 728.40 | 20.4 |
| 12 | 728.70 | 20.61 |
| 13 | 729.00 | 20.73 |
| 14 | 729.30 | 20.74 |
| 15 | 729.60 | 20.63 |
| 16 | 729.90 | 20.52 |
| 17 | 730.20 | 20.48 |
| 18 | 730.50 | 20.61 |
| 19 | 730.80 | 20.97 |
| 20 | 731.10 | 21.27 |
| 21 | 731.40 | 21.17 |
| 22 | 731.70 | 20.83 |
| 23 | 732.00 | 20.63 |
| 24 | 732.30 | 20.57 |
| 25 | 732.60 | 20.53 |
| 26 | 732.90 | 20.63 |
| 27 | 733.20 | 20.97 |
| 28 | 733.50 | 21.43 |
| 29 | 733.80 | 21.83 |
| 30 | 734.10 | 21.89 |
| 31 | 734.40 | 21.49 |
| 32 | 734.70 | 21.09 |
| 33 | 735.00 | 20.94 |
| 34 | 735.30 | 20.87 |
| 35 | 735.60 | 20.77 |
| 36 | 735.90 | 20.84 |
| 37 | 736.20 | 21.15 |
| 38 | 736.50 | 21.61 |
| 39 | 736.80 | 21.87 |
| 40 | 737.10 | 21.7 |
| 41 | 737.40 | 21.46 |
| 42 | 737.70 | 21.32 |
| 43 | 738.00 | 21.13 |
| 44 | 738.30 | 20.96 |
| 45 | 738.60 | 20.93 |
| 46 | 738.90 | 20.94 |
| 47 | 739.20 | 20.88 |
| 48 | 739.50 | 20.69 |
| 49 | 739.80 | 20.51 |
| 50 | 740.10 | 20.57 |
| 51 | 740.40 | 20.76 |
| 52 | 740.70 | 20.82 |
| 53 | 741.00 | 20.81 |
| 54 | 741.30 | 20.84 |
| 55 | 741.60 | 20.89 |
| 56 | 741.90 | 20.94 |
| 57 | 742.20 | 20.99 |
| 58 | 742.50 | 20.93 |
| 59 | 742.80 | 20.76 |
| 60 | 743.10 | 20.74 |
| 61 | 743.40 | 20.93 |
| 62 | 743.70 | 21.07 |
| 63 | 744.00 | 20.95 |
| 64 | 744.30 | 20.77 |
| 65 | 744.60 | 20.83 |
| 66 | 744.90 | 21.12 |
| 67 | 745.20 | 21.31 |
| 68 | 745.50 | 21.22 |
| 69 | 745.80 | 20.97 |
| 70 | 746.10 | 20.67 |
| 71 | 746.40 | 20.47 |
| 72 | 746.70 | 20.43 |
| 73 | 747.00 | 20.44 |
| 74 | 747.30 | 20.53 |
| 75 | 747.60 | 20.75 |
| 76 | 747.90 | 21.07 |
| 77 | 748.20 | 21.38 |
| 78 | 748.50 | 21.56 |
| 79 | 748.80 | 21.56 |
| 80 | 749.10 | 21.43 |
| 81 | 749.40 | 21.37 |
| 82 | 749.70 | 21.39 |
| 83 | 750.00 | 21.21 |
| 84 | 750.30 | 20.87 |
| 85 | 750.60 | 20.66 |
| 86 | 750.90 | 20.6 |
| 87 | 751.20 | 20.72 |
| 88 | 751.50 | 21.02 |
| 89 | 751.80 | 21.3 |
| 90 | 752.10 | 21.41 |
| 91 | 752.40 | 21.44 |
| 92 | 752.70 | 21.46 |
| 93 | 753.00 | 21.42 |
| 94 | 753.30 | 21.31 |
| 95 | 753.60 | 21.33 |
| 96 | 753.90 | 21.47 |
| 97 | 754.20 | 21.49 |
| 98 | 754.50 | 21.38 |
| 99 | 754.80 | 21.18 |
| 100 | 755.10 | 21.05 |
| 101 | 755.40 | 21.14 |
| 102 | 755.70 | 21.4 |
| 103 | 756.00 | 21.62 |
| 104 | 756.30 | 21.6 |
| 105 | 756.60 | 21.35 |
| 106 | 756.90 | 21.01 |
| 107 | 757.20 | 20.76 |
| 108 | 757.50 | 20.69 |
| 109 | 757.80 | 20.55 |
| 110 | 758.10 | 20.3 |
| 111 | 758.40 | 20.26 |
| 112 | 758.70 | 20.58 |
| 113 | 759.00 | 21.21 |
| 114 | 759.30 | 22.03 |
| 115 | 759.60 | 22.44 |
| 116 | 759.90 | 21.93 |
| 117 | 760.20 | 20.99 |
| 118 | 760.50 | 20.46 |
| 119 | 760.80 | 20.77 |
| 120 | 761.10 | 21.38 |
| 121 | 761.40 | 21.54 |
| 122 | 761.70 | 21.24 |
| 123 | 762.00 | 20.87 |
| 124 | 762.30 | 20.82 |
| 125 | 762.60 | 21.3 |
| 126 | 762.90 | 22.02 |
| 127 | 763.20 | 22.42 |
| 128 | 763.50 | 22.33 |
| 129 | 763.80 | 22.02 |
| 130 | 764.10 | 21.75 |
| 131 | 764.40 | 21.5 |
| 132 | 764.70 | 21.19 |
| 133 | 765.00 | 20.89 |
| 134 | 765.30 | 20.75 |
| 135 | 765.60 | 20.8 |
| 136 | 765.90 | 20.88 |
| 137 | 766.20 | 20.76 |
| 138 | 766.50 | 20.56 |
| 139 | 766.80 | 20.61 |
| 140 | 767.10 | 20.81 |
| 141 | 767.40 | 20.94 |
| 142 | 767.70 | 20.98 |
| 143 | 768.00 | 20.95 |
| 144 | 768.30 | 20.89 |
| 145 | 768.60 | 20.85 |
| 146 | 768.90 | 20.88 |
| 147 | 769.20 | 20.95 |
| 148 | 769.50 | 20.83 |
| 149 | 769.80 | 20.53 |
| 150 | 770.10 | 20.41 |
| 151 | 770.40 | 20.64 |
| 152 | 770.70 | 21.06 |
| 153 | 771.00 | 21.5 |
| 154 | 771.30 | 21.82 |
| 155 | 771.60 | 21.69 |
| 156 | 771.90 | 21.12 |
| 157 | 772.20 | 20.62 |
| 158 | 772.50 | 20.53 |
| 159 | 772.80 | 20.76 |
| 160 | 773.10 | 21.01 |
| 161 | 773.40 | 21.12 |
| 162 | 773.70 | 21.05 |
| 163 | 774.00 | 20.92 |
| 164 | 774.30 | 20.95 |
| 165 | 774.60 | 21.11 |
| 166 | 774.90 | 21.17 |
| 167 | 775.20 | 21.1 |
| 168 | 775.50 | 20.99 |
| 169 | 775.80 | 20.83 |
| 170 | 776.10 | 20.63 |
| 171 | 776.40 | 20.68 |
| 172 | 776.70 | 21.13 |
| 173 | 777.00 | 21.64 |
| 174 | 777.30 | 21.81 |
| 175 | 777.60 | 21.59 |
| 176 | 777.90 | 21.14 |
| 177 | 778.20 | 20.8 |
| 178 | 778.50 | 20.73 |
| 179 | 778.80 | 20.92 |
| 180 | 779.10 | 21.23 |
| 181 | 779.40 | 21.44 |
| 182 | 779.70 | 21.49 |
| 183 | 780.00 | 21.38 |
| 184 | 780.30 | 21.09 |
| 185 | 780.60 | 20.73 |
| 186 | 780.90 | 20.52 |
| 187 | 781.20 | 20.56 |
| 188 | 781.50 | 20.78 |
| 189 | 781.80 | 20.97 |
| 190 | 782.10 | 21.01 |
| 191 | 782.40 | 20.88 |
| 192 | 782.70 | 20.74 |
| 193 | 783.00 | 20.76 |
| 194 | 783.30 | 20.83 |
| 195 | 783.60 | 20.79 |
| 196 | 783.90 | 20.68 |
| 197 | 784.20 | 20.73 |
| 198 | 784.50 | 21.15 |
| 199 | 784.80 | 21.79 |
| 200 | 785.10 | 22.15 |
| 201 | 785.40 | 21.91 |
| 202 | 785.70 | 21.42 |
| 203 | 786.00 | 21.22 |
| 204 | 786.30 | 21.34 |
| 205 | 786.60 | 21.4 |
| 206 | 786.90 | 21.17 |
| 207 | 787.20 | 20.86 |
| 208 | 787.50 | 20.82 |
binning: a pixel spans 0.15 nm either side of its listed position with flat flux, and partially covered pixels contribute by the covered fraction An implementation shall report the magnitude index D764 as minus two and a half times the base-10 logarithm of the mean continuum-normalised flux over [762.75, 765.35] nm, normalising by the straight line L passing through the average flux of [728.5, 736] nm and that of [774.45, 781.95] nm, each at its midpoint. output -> -0.03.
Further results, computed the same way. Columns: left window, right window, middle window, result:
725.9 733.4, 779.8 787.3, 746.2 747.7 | 0.014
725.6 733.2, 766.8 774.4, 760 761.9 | -0.011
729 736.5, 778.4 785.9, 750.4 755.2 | -0.010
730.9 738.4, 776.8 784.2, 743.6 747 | 0.013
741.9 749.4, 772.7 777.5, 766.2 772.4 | 0.006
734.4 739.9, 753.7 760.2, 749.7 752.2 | 0.010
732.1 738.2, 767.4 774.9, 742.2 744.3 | 0.013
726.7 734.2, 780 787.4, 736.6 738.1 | -0.036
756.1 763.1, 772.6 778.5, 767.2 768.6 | 0.009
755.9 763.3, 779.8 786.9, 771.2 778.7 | 0.003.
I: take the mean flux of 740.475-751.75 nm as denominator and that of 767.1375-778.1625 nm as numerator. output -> 1.0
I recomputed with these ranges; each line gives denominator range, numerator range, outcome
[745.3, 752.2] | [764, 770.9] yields 0.99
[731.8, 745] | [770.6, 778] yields 1.01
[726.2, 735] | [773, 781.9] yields 1.01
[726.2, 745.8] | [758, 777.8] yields 1.01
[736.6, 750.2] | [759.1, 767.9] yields 1.01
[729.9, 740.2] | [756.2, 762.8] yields 1.00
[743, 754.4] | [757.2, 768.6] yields 1.00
